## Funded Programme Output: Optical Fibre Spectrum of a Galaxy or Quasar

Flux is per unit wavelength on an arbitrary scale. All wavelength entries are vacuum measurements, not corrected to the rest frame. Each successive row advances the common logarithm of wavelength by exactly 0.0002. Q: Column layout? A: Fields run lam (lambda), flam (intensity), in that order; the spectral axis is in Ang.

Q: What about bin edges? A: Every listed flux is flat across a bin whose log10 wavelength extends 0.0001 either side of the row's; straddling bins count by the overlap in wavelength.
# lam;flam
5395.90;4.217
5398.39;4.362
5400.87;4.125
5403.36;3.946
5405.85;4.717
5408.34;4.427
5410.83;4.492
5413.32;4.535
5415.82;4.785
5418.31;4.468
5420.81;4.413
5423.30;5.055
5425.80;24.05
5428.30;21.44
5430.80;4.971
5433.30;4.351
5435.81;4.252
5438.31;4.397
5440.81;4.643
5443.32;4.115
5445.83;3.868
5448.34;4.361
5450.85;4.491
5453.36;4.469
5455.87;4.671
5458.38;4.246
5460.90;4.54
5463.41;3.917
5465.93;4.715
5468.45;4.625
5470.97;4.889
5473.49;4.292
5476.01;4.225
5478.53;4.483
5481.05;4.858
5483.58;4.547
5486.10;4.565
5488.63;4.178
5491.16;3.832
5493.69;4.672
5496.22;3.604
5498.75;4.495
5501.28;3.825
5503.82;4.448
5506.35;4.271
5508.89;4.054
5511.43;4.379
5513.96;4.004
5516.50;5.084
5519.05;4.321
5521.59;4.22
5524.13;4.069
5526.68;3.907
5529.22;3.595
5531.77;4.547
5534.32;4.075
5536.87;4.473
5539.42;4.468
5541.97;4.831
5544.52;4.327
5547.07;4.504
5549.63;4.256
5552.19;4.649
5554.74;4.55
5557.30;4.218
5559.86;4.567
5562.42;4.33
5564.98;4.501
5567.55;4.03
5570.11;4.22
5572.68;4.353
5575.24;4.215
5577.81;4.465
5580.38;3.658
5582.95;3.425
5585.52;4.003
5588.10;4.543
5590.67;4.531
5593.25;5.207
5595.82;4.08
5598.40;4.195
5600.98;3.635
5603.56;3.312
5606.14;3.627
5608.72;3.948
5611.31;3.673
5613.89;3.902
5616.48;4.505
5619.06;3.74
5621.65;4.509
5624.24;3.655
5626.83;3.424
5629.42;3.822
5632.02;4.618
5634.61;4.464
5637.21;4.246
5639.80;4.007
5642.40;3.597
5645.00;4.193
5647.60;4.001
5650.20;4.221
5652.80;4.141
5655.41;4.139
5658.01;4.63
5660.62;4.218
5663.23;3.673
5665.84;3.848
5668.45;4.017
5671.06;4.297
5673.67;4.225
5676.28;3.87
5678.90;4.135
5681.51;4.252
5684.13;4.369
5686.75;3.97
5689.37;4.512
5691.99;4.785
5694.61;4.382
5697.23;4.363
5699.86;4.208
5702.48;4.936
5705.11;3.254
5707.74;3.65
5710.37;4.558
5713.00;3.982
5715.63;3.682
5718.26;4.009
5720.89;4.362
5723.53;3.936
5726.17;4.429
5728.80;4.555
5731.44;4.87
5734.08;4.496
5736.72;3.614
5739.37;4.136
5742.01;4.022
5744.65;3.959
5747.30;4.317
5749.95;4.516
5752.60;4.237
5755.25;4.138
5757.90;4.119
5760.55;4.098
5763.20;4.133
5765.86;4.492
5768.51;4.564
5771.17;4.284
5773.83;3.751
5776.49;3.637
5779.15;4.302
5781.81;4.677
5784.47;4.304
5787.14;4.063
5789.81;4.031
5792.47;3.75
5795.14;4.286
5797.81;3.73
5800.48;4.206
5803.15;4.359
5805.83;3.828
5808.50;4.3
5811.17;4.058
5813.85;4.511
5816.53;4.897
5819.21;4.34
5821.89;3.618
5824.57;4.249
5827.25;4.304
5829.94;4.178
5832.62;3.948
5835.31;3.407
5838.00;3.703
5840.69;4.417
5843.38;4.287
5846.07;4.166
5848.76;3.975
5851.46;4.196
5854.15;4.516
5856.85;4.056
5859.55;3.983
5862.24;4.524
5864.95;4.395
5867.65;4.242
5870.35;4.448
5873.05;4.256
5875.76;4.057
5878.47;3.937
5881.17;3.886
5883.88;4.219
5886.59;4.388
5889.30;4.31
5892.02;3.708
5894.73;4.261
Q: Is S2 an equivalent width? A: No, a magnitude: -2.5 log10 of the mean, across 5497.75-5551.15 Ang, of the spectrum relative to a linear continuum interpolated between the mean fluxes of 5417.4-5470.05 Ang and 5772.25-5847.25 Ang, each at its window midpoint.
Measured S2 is 0.31 mag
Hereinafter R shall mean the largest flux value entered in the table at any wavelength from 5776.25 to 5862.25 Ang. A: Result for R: 4.897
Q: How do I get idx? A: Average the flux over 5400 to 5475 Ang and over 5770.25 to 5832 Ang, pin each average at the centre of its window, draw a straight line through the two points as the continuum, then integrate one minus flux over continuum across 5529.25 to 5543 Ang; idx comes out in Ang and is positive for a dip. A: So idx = 2.3 Ang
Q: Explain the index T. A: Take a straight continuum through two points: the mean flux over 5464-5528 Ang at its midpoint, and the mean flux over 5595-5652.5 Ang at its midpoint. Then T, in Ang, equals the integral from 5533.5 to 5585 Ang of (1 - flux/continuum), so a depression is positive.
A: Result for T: -1.8 Ang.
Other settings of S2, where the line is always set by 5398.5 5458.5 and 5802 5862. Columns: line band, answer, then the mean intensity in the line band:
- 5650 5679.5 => 0.19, 4.11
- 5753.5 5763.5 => 0.09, 4.13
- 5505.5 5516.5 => 0.29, 4.28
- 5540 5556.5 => 0.20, 4.51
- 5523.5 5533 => 0.34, 4.02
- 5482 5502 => 0.32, 4.24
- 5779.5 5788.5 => 0.01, 4.34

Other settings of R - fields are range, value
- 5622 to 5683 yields 4.63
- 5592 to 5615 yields 5.207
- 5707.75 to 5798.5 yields 4.87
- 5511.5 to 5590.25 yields 5.084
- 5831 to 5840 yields 3.948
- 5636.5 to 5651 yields 4.246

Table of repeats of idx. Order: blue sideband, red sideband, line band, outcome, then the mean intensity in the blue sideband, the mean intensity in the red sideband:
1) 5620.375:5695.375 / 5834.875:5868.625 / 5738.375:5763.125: -0.1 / 4.14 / 4.16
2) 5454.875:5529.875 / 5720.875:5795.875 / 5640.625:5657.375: 0.7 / 4.32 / 4.21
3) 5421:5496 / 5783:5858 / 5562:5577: 2.6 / 5.66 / 4.13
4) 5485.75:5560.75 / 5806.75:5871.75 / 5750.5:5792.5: 0.4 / 4.3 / 4.19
